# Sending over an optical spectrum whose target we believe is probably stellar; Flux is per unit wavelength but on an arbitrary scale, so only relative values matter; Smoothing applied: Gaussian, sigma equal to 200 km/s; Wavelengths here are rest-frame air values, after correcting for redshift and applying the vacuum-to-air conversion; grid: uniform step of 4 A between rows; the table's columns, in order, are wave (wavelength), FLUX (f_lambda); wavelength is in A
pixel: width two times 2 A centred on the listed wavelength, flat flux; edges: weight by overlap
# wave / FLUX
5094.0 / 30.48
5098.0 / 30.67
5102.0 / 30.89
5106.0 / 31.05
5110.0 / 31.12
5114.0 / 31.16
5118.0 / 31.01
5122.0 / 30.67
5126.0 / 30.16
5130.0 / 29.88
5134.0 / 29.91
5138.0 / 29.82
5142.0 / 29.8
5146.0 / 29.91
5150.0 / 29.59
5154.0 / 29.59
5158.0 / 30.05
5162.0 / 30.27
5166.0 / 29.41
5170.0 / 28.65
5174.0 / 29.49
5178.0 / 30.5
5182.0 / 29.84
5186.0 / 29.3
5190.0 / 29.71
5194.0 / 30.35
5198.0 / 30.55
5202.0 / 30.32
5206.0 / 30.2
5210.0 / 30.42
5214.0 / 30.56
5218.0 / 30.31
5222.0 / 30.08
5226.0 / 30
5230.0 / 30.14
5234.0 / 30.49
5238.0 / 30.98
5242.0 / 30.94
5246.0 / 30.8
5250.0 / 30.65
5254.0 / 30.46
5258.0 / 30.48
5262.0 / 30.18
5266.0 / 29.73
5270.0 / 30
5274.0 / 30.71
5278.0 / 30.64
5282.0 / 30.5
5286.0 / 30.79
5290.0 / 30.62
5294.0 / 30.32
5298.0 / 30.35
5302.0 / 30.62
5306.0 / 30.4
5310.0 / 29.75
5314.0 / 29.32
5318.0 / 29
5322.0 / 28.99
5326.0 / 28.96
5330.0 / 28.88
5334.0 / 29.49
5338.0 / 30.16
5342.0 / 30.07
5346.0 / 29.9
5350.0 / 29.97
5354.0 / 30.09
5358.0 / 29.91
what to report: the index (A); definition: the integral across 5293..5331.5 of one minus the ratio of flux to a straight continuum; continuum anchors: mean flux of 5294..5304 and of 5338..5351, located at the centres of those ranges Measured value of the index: 0.9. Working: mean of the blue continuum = 30.5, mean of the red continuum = 30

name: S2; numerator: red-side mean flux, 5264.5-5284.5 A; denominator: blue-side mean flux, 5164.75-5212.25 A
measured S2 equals 1.01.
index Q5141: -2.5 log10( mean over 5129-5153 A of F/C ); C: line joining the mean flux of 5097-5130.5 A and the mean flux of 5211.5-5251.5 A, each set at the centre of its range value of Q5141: 0.03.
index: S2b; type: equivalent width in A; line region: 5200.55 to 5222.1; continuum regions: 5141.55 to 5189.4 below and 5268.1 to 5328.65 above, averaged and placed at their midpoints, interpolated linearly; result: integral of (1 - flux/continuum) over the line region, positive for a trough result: -0.4 A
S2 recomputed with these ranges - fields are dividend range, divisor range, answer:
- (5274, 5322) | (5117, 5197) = 1.01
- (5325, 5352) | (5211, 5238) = 0.98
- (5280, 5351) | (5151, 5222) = 1.00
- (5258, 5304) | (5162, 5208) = 1.02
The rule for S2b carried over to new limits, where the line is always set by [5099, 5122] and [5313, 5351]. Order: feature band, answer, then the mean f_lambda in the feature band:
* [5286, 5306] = -0.5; 30.5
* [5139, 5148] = 0.3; 29.9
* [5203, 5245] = -0.3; 30.4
